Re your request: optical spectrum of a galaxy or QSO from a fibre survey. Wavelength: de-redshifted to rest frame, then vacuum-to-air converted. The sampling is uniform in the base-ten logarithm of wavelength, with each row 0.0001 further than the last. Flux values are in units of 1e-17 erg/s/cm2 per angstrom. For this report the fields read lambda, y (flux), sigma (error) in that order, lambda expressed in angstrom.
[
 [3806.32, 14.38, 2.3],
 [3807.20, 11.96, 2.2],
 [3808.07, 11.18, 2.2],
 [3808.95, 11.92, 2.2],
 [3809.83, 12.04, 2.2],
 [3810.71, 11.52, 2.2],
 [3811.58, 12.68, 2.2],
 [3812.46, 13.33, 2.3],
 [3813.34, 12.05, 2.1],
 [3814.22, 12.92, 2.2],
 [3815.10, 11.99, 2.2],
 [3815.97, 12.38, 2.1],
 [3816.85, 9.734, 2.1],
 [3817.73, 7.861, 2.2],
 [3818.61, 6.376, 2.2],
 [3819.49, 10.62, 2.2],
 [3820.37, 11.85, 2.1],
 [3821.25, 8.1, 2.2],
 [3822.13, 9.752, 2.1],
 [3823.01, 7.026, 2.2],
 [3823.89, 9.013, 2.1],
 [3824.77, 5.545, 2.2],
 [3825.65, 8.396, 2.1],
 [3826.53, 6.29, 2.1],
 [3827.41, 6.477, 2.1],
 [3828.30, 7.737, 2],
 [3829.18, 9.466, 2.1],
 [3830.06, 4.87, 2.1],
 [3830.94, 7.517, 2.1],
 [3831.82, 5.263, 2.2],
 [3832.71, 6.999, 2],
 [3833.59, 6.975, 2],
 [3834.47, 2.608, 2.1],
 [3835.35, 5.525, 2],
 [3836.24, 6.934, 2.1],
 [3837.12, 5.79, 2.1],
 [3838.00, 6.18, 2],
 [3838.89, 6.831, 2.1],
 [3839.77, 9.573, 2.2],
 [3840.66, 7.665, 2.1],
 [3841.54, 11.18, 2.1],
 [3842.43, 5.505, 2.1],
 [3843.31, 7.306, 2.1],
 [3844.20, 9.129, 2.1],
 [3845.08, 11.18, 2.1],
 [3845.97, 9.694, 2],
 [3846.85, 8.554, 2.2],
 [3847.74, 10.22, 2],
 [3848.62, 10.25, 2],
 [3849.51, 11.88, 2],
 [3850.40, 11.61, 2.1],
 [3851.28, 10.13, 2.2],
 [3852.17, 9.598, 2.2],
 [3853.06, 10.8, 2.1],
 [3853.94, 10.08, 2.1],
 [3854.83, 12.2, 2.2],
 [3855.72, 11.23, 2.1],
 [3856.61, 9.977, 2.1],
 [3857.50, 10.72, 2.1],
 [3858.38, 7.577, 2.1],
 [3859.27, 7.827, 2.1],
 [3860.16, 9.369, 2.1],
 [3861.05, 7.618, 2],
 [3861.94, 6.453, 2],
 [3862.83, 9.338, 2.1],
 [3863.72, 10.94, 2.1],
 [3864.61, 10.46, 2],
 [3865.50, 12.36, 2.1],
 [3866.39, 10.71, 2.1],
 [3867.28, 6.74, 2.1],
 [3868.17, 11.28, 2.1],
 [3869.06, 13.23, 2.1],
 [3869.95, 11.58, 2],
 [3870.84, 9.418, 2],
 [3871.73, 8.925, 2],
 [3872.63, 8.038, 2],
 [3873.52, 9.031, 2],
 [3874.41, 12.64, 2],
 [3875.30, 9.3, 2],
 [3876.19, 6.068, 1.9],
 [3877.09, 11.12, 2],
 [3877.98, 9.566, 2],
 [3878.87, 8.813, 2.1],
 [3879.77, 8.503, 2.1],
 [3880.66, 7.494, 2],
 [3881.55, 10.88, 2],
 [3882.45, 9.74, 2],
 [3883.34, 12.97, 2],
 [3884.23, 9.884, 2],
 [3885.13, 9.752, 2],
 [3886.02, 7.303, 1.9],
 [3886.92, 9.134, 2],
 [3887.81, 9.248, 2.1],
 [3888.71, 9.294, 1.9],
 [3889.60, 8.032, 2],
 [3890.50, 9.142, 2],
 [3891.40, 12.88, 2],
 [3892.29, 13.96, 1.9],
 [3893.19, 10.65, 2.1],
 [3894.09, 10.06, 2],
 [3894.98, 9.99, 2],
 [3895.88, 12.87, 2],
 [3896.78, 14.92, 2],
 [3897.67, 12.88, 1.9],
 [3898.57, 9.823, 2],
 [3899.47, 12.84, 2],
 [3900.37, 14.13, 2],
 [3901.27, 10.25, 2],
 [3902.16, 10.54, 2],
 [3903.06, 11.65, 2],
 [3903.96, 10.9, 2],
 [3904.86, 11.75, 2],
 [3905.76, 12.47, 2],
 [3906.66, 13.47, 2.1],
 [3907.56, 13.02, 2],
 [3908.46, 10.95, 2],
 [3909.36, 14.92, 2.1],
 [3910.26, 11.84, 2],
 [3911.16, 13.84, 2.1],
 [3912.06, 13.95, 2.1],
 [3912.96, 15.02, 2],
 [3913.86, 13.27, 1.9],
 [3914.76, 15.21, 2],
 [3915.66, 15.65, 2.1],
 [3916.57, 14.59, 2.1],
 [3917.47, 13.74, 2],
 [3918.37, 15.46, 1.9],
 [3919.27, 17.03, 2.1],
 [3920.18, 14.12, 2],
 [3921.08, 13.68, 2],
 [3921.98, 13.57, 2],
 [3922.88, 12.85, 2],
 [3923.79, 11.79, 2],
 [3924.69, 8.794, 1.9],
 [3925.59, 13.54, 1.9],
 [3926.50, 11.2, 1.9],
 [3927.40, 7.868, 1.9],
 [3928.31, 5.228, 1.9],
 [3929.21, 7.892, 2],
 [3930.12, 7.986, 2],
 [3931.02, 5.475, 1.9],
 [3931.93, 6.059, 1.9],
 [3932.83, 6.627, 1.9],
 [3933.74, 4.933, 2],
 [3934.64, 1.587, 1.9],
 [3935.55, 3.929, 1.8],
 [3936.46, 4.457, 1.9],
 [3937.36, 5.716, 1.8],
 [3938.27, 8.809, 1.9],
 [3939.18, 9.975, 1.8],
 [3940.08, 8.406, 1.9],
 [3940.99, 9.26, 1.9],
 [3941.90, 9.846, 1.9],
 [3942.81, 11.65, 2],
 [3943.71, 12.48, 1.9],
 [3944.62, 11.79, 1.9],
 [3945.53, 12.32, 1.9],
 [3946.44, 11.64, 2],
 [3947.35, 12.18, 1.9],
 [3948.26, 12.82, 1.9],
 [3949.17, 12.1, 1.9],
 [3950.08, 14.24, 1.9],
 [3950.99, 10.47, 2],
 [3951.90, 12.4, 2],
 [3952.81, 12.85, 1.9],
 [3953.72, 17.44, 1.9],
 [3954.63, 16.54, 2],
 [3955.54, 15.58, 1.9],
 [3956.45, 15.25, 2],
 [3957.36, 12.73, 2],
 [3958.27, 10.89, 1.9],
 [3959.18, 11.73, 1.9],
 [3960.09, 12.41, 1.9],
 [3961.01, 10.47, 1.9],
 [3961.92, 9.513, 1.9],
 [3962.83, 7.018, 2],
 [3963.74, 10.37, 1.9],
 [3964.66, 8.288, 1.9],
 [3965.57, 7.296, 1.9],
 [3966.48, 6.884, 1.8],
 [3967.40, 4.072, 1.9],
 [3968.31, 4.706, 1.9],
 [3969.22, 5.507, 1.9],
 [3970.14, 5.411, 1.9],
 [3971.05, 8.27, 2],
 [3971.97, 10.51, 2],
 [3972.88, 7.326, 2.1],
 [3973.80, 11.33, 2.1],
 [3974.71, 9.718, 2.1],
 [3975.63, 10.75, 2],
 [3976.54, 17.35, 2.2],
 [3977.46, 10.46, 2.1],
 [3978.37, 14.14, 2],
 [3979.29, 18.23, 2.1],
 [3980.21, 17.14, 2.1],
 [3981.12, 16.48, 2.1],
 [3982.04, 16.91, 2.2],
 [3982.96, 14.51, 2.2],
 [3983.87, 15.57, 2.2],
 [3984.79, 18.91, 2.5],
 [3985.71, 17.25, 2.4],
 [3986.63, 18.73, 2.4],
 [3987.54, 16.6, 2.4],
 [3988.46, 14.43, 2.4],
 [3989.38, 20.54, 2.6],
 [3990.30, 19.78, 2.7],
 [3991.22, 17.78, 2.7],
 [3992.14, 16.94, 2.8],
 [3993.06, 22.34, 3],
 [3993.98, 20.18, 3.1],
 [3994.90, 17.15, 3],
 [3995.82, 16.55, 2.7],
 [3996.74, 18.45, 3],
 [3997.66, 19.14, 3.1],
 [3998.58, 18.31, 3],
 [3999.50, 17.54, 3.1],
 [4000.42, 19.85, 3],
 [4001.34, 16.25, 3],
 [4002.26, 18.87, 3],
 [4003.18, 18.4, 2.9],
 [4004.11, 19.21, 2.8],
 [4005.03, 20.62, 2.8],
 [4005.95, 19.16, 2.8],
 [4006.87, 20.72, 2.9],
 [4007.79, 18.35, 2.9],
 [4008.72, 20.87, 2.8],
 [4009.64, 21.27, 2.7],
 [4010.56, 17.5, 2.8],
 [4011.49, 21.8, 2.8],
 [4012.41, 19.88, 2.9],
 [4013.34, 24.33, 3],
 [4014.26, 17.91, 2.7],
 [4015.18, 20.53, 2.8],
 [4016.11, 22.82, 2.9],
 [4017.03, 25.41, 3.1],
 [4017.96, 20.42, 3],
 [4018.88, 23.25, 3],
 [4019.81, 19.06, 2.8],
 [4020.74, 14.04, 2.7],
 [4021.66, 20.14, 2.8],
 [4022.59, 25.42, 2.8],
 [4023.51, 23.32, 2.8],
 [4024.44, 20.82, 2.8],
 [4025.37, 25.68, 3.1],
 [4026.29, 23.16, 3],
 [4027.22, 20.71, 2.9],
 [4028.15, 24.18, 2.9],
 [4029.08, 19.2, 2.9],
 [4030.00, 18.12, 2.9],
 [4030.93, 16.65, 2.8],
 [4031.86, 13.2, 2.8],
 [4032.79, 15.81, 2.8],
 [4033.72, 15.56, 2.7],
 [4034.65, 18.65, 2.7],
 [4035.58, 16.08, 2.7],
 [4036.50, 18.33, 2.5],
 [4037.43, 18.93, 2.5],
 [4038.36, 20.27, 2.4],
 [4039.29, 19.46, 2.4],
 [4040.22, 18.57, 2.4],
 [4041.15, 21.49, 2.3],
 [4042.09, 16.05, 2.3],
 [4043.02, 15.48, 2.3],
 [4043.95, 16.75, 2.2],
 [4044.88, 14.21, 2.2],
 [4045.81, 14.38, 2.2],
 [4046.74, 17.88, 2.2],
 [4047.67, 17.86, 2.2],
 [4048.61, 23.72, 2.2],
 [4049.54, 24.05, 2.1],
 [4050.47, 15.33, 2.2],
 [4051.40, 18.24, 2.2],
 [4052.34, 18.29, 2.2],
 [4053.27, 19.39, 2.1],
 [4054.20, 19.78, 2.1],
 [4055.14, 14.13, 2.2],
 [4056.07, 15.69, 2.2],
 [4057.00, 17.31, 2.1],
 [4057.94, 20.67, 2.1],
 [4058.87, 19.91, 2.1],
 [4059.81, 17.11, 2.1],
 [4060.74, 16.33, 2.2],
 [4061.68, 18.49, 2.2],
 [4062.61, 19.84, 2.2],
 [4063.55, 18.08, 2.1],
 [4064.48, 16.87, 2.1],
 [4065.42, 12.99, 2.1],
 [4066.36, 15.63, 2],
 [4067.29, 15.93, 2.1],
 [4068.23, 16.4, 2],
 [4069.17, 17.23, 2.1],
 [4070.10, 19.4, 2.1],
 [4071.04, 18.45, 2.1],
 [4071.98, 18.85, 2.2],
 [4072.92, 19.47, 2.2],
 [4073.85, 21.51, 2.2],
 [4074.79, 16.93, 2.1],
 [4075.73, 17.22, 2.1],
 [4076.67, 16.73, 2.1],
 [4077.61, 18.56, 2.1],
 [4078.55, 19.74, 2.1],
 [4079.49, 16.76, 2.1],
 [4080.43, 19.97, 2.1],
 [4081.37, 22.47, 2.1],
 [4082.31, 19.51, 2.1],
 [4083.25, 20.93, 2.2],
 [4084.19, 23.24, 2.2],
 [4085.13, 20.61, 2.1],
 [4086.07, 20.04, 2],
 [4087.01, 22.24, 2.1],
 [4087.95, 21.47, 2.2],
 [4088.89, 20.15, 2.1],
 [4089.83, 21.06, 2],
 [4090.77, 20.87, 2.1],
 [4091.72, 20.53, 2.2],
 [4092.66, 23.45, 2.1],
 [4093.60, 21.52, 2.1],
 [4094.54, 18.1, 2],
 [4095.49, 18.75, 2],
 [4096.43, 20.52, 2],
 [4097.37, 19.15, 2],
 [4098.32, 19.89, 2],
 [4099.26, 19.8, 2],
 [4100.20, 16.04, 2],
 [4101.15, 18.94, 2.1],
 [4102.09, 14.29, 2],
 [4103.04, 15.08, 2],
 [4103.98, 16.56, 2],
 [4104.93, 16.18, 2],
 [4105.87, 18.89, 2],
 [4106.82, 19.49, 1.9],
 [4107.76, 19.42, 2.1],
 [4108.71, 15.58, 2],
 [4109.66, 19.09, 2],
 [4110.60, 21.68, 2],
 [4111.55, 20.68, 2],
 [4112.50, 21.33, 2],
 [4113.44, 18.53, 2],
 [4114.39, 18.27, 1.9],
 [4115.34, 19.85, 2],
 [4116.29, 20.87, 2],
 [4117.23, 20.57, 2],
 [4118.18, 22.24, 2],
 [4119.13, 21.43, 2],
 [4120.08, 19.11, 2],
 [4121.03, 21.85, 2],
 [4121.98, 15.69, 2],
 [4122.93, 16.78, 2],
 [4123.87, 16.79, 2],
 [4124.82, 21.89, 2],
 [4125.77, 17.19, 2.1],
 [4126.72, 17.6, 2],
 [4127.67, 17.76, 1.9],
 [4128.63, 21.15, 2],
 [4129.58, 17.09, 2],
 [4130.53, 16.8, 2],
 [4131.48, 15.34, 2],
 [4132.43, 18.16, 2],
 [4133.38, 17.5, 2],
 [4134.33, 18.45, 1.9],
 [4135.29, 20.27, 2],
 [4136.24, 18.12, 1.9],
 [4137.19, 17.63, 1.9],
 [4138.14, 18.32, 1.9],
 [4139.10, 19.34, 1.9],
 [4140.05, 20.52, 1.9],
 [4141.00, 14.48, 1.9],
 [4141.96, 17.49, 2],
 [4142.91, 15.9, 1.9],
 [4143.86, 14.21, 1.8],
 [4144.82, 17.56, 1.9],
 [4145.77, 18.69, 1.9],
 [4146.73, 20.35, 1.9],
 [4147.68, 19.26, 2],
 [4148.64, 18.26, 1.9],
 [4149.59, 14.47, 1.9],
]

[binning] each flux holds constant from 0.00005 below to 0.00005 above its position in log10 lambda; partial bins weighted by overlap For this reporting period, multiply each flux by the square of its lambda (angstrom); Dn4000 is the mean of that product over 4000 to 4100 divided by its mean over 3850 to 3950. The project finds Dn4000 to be 2.0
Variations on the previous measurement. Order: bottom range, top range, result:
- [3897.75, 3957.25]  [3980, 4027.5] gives 1.77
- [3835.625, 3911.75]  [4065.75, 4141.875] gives 2.09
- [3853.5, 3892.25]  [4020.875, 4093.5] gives 2.13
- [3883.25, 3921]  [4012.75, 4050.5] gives 1.70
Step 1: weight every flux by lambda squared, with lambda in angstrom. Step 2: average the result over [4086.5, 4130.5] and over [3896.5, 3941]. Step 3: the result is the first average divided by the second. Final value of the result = 1.9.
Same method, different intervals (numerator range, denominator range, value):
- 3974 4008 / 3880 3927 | 1.51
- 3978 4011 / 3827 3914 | 1.95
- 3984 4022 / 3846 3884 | 2.09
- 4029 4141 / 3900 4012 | 1.51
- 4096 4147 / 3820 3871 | 2.41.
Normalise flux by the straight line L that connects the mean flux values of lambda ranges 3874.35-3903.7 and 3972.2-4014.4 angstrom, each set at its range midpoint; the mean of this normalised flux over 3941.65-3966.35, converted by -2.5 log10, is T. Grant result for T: 0.24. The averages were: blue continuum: 10.5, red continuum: 17.5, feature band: 11.9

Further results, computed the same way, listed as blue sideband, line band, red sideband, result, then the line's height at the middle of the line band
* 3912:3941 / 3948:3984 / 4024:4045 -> 0.14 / 13.3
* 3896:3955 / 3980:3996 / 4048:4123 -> -0.23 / 14.3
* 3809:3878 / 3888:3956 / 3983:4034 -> 0.22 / 14.1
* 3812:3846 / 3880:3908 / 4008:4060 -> 0.07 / 11.8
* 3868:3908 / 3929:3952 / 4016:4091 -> 0.43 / 13.3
